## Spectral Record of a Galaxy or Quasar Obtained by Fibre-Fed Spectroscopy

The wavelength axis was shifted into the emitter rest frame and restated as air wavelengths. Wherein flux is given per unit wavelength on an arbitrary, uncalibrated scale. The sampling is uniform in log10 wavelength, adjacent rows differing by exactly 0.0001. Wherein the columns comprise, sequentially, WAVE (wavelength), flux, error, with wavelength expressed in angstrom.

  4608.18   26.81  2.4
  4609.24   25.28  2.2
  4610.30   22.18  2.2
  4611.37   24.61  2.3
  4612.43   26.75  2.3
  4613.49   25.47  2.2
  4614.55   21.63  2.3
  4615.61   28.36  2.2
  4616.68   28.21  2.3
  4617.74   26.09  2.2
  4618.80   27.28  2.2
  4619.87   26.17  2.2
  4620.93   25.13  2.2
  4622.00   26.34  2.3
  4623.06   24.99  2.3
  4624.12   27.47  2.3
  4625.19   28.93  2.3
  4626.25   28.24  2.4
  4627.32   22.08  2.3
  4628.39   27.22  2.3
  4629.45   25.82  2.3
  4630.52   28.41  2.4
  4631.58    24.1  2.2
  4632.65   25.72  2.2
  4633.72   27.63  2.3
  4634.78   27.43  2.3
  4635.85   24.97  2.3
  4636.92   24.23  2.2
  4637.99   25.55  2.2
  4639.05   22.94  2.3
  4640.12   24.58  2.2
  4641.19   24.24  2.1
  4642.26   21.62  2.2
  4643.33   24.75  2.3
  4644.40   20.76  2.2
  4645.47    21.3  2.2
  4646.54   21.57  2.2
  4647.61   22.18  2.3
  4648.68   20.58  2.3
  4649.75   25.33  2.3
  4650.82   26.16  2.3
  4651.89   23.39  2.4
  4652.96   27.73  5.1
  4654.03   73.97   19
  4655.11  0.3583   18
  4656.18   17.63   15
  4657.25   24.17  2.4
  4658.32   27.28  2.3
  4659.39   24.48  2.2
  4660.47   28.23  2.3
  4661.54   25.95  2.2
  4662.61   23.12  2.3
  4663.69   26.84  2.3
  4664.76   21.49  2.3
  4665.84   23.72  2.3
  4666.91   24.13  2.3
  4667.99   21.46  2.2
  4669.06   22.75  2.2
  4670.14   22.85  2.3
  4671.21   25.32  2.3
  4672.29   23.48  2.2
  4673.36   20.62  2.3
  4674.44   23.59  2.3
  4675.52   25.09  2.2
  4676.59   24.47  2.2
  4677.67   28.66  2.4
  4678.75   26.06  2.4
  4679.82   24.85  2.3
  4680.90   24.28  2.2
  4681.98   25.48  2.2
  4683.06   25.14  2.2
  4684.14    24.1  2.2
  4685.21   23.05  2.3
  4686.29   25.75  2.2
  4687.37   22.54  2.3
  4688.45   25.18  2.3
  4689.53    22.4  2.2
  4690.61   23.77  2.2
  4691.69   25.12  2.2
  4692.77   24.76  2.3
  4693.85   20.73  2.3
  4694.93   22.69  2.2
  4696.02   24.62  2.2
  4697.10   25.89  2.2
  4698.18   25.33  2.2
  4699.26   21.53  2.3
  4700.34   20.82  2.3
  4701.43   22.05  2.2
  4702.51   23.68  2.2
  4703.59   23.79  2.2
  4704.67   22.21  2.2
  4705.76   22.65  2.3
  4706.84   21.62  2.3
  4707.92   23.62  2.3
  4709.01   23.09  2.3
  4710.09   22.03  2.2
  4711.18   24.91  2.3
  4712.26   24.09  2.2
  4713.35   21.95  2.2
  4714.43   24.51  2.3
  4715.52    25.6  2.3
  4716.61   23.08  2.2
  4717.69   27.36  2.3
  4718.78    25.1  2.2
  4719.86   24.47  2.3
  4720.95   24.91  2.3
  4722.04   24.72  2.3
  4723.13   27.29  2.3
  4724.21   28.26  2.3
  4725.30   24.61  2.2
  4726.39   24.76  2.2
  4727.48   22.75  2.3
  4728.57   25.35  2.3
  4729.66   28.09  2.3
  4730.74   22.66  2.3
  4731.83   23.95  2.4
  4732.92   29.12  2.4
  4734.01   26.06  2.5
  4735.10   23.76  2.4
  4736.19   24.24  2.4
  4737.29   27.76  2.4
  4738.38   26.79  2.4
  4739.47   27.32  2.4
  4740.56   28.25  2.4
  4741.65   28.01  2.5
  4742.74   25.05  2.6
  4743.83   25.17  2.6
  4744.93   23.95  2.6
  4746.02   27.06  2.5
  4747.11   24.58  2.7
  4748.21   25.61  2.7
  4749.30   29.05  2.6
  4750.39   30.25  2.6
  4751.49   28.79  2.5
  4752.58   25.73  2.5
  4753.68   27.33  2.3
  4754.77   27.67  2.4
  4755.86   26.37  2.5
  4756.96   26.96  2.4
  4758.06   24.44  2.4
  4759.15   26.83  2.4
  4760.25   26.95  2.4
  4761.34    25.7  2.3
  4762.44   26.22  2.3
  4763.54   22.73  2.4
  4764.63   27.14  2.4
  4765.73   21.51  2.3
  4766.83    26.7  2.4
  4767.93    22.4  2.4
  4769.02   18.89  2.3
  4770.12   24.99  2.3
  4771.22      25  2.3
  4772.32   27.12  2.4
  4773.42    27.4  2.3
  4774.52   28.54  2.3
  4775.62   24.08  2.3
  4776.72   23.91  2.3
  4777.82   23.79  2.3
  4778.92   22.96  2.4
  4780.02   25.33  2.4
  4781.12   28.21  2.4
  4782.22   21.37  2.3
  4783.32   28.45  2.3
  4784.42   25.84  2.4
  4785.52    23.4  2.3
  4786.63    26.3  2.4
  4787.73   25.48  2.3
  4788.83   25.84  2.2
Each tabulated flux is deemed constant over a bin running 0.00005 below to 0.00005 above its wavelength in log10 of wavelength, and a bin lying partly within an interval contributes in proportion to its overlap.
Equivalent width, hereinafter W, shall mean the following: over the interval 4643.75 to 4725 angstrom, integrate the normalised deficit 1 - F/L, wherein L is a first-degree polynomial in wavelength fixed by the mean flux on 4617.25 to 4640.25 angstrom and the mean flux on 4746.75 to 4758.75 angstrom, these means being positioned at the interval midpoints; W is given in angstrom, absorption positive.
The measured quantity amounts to 6.5 angstrom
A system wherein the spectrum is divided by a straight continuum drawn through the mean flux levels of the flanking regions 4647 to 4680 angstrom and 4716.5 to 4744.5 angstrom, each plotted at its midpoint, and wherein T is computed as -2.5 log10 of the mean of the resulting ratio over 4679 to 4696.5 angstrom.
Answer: 0.05 mag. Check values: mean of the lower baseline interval 25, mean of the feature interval 24.1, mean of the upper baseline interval 25.8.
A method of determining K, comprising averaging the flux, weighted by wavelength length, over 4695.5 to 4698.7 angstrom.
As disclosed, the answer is 25.3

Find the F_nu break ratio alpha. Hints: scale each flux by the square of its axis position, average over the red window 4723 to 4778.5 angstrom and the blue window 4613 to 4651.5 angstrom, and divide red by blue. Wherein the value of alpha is 1.1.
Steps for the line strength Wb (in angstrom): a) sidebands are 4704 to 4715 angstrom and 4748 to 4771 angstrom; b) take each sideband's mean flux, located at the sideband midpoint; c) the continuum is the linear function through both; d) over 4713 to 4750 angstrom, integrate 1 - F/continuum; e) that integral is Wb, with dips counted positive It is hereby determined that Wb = -2.10 angstrom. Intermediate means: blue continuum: 23.1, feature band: 25.7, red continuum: 25.8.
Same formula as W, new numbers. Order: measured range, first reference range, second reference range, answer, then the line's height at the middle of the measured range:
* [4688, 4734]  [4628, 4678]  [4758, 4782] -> 1.34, 24.9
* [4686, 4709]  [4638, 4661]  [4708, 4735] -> 1.46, 24.9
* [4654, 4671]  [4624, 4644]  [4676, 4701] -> 0.52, 24.8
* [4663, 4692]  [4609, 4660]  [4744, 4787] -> 1.55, 25.5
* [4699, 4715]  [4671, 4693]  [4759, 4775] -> 1.16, 24.7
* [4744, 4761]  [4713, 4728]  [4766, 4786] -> -1.23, 24.9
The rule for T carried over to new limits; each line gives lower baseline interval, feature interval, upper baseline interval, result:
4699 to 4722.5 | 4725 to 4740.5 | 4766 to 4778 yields -0.07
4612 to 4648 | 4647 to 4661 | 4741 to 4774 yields -0.04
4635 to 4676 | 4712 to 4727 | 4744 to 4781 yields 0.01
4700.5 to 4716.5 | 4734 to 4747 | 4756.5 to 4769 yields -0.08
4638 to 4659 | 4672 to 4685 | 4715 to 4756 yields 0.03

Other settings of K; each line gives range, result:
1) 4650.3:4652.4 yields 24.8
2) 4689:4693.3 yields 24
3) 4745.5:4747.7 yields 25.8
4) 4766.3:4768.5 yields 24.5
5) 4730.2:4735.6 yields 25.1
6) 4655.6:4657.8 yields 20.6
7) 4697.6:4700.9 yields 22.6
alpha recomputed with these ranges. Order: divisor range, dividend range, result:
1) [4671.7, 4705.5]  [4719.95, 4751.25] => 1.11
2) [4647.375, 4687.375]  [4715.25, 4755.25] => 1.08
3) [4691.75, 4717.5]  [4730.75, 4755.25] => 1.15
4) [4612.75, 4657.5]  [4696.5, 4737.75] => 0.99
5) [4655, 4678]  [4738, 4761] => 1.19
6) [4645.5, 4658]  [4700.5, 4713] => 0.92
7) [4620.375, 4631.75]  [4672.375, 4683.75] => 0.96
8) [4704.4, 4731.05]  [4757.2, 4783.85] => 1.05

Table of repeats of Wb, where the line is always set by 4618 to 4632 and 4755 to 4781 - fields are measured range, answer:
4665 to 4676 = 1.1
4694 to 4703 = 0.9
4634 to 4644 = 0.7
